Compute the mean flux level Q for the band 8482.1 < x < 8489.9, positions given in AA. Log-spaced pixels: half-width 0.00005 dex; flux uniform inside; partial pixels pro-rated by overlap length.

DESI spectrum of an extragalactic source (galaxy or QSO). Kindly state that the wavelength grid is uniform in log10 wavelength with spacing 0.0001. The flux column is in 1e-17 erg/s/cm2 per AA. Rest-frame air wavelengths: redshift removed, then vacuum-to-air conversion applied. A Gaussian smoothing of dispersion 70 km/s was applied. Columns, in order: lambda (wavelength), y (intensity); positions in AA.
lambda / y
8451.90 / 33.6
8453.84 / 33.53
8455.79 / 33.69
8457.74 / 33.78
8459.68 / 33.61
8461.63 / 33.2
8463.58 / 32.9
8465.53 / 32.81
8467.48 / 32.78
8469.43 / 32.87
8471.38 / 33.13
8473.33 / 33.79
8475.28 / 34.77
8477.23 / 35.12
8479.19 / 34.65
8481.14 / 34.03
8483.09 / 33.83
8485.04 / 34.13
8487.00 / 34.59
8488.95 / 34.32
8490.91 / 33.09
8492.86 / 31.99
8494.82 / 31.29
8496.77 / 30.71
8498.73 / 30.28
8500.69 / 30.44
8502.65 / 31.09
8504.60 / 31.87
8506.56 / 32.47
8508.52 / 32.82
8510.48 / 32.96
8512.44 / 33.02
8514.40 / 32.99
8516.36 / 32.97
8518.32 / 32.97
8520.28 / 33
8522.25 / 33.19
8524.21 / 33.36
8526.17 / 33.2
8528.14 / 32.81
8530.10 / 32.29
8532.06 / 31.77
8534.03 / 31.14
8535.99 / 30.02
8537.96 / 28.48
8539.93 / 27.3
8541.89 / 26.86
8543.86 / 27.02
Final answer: 34.2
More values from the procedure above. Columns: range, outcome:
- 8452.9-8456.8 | 33.6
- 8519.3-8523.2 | 33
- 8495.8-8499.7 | 30.5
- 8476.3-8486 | 34.4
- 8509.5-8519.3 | 33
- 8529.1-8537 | 31.3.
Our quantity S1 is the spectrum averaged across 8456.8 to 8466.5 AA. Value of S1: 33.3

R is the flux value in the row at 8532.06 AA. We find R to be 31.77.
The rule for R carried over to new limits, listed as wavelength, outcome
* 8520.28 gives 33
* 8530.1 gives 32.29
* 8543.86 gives 27.02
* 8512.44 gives 33.02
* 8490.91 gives 33.09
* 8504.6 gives 31.87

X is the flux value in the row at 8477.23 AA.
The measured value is 35.12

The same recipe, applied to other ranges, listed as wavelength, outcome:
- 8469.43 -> 32.87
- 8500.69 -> 30.44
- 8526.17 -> 33.2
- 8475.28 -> 34.77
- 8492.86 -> 31.99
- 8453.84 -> 33.53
